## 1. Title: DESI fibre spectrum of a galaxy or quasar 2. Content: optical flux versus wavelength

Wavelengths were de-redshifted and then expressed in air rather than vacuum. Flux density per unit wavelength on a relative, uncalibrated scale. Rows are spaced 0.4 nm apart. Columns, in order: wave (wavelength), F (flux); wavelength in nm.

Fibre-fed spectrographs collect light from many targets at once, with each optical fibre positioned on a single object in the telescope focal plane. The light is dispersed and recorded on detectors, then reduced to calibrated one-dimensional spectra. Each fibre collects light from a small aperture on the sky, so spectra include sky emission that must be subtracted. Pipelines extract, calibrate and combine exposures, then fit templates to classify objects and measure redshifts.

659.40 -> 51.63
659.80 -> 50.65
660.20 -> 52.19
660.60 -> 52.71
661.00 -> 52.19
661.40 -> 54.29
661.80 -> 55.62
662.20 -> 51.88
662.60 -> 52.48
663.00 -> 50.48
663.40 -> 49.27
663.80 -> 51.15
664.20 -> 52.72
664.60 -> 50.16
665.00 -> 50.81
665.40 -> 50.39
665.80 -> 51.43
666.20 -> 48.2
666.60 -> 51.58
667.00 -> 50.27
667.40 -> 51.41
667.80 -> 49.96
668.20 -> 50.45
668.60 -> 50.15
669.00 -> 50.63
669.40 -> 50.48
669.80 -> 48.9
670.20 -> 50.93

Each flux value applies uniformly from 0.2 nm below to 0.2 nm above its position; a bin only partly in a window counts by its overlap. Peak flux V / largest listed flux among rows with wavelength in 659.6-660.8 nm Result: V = 52.71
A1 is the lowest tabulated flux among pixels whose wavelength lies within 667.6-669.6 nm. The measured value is 49.96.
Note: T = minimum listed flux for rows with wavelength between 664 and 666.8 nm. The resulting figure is 48.2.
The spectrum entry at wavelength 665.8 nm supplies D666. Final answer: 51.43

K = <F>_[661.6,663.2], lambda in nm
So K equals 52.6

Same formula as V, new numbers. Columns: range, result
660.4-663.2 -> 55.62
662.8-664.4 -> 52.72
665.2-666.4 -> 51.43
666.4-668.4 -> 51.58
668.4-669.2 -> 50.63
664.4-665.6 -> 50.81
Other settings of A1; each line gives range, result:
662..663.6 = 49.27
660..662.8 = 51.88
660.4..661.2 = 52.19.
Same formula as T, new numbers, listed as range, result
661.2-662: 54.29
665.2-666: 50.39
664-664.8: 50.16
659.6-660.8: 50.65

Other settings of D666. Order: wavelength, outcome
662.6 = 52.48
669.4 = 50.48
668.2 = 50.45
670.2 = 50.93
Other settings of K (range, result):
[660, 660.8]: 52.5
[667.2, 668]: 50.7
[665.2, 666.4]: 50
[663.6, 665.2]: 51.2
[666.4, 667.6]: 51.1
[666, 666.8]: 49.9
